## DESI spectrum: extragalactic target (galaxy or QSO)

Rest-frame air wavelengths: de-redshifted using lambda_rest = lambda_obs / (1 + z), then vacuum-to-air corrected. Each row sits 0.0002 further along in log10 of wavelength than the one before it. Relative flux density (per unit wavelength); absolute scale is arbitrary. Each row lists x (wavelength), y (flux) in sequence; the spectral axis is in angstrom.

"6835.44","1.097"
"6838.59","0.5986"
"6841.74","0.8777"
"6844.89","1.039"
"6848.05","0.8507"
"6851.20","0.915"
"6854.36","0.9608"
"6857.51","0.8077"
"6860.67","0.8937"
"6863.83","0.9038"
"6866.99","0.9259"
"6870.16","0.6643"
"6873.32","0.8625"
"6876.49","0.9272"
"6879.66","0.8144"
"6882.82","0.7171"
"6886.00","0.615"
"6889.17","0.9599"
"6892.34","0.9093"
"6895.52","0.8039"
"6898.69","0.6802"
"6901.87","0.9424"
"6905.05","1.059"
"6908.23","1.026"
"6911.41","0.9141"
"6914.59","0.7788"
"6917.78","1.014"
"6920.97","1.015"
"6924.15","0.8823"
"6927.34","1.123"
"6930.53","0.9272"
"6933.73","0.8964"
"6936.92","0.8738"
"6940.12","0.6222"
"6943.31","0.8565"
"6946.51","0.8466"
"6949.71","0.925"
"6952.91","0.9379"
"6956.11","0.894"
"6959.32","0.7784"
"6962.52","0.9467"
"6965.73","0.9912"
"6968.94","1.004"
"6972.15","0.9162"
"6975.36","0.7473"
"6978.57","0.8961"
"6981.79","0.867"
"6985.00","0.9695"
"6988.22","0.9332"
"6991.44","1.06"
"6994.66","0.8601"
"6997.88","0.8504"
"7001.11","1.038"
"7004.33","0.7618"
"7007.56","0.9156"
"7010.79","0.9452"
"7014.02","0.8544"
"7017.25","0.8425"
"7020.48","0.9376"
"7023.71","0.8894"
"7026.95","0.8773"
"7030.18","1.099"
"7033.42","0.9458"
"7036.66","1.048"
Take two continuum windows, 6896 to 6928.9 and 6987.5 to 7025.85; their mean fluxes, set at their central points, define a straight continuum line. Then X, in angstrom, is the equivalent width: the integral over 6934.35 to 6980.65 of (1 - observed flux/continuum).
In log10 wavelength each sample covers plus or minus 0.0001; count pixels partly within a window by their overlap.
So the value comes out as 2.4 angstrom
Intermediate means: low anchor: 0.939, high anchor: 0.906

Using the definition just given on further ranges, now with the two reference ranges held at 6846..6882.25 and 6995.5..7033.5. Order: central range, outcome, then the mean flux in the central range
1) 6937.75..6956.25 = 0.9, 0.845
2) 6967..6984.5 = 0.1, 0.894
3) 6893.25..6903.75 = 0.6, 0.822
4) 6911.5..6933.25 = -1.7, 0.951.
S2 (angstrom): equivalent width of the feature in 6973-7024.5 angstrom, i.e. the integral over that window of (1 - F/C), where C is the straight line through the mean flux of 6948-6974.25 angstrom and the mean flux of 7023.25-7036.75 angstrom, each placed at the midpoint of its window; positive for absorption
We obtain 2.68 angstrom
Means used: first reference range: 0.921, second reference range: 0.97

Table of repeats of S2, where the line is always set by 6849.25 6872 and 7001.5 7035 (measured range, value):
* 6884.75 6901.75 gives 1.29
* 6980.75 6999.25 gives -0.46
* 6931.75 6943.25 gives 1.03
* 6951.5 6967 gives -0.22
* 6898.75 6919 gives -1.22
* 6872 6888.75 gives 1.43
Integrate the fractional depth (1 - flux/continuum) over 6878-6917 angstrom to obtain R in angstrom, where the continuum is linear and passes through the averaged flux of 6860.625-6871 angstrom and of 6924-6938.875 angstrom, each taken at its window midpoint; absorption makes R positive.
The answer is 1.72 angstrom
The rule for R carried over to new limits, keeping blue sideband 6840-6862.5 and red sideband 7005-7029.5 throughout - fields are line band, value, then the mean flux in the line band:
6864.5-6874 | 0.9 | 0.821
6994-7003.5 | -0.1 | 0.909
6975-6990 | 0.0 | 0.896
